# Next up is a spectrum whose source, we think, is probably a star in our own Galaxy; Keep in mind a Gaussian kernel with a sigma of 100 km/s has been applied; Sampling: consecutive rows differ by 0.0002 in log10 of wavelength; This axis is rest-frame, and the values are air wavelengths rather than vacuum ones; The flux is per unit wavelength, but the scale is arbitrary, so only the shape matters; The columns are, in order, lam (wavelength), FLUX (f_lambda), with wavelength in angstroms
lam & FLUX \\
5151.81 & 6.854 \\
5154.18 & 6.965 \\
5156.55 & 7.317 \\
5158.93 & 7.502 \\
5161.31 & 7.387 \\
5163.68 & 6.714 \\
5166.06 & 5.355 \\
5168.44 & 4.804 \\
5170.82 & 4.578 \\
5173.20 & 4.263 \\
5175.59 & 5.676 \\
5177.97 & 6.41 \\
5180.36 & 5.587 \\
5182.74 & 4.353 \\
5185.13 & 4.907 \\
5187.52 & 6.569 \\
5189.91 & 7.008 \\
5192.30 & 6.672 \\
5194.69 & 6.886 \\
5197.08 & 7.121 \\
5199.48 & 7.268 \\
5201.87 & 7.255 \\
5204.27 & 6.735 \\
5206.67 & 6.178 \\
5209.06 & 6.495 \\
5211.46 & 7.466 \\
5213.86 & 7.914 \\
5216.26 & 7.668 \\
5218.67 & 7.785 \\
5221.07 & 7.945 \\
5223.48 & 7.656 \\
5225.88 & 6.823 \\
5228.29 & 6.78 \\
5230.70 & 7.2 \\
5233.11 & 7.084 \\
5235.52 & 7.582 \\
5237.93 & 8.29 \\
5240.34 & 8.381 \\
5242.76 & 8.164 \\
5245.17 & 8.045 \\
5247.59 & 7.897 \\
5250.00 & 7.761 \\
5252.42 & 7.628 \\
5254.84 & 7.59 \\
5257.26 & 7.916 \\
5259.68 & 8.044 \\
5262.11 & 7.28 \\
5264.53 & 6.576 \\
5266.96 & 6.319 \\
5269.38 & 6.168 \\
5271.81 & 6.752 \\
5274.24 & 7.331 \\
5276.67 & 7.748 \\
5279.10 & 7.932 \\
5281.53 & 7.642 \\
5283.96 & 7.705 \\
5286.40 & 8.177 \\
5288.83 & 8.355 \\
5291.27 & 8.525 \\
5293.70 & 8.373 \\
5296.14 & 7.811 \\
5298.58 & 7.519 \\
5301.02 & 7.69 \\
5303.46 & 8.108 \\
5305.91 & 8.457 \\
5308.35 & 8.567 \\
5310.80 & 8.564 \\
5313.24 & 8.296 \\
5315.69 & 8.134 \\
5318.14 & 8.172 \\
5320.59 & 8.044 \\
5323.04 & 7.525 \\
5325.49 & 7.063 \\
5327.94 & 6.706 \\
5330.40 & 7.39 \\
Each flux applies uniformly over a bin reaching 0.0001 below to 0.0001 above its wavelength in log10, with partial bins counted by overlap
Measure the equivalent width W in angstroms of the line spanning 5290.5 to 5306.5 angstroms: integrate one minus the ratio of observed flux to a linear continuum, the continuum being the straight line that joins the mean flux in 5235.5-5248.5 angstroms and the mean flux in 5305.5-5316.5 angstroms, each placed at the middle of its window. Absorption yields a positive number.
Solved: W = 0.6 angstroms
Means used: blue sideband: 8.11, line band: 8.04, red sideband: 8.41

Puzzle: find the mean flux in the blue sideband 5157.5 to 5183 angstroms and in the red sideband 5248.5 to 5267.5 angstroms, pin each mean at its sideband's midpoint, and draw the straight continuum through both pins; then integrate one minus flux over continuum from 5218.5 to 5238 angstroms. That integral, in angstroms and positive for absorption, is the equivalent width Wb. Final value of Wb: -1.5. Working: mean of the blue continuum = 5.76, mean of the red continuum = 7.43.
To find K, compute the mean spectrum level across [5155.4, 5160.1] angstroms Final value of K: 7.4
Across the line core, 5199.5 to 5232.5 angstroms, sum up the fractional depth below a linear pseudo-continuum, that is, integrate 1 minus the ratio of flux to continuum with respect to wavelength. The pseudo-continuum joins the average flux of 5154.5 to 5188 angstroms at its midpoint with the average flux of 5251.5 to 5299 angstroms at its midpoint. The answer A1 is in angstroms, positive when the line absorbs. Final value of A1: -3.2 angstroms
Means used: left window 5.83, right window 7.57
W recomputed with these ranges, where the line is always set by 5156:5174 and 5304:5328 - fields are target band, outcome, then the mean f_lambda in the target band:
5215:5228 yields -1.51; 7.52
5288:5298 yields -0.66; 8.22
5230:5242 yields -1.39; 7.74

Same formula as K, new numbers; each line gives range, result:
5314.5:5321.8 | 8.11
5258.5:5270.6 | 6.87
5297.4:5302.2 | 7.61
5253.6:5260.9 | 7.84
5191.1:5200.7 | 6.99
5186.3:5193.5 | 6.74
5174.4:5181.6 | 5.88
